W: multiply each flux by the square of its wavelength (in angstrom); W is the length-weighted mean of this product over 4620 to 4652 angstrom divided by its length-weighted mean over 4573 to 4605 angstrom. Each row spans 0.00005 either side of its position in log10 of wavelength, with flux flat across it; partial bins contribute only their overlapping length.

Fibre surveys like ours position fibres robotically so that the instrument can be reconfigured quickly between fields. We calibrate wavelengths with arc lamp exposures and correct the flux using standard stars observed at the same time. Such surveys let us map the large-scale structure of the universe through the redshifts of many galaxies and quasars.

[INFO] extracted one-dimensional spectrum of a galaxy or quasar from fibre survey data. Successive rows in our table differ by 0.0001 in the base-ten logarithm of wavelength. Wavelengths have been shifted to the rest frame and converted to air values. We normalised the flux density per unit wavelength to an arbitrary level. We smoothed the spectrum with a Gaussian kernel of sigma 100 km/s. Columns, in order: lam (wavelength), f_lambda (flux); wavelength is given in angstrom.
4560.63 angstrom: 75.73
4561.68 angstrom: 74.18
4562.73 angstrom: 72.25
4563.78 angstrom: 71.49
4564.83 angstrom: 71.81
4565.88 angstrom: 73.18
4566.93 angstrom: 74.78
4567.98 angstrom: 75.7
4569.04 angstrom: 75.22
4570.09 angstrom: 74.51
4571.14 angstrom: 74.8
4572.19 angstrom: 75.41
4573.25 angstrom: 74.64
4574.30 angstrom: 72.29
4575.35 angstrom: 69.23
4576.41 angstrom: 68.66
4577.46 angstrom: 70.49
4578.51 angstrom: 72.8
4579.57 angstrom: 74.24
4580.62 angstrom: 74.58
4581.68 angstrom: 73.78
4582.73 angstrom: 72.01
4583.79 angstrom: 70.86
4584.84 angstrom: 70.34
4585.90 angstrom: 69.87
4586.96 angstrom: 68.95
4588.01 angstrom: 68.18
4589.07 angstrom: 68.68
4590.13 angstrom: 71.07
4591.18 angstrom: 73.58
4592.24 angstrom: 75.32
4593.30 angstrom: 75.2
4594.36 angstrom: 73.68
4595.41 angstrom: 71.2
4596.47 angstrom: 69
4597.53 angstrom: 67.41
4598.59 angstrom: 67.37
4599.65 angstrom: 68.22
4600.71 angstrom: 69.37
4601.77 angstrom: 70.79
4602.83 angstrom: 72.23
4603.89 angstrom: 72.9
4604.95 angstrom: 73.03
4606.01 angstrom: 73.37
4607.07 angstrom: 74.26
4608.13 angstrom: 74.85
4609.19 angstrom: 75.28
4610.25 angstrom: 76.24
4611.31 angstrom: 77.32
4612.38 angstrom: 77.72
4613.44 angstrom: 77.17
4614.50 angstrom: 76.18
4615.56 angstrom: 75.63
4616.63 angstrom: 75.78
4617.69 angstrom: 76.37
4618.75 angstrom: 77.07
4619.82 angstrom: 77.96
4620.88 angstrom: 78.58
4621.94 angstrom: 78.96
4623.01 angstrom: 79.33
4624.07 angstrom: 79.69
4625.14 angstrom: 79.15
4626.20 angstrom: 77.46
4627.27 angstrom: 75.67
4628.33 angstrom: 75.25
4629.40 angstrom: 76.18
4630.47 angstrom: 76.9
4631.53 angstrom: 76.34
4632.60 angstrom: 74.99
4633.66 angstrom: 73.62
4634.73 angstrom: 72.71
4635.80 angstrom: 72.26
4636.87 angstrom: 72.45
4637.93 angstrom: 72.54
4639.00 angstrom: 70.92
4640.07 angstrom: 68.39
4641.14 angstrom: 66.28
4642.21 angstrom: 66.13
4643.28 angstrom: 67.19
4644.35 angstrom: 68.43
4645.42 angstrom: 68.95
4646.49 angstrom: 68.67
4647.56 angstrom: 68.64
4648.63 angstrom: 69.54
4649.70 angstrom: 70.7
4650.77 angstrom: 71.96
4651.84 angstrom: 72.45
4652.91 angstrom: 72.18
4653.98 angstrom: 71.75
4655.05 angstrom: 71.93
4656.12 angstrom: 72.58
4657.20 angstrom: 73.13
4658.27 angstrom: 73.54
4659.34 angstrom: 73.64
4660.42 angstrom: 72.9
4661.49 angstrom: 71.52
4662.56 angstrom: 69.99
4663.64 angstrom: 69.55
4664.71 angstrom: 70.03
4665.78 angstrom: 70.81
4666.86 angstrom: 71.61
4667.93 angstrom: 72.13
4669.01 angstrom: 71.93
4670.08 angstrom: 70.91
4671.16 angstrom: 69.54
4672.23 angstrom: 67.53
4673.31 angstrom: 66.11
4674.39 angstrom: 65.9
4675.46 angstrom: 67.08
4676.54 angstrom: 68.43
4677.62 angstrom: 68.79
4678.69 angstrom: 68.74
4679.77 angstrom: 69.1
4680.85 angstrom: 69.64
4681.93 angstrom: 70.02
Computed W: 1.0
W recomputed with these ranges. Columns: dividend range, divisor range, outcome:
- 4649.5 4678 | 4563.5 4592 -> 1.01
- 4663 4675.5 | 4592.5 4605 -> 1.01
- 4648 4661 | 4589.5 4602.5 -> 1.04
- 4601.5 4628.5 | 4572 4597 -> 1.08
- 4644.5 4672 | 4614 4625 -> 0.93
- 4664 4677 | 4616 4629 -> 0.91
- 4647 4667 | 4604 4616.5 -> 0.97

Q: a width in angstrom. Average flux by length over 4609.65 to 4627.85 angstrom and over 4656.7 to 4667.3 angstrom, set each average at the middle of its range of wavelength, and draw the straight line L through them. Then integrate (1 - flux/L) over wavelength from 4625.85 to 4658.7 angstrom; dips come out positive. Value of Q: 1.1 angstrom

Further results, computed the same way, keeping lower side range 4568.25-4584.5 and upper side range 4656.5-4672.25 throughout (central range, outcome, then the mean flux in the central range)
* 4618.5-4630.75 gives -0.96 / 77.7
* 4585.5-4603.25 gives 0.49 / 70.6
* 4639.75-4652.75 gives 0.48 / 69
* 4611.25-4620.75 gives -0.61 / 76.8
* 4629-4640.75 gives -0.22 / 73.3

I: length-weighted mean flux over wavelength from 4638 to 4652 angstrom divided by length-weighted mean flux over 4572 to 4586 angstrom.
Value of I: 1.0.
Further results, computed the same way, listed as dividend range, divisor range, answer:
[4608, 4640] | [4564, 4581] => 1.04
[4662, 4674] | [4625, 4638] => 0.93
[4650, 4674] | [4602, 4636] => 0.94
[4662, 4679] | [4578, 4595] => 0.96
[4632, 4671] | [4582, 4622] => 0.97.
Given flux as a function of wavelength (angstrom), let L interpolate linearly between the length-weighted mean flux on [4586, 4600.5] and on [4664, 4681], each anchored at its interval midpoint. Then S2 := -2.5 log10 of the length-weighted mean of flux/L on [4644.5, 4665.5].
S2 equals -0.03 mag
